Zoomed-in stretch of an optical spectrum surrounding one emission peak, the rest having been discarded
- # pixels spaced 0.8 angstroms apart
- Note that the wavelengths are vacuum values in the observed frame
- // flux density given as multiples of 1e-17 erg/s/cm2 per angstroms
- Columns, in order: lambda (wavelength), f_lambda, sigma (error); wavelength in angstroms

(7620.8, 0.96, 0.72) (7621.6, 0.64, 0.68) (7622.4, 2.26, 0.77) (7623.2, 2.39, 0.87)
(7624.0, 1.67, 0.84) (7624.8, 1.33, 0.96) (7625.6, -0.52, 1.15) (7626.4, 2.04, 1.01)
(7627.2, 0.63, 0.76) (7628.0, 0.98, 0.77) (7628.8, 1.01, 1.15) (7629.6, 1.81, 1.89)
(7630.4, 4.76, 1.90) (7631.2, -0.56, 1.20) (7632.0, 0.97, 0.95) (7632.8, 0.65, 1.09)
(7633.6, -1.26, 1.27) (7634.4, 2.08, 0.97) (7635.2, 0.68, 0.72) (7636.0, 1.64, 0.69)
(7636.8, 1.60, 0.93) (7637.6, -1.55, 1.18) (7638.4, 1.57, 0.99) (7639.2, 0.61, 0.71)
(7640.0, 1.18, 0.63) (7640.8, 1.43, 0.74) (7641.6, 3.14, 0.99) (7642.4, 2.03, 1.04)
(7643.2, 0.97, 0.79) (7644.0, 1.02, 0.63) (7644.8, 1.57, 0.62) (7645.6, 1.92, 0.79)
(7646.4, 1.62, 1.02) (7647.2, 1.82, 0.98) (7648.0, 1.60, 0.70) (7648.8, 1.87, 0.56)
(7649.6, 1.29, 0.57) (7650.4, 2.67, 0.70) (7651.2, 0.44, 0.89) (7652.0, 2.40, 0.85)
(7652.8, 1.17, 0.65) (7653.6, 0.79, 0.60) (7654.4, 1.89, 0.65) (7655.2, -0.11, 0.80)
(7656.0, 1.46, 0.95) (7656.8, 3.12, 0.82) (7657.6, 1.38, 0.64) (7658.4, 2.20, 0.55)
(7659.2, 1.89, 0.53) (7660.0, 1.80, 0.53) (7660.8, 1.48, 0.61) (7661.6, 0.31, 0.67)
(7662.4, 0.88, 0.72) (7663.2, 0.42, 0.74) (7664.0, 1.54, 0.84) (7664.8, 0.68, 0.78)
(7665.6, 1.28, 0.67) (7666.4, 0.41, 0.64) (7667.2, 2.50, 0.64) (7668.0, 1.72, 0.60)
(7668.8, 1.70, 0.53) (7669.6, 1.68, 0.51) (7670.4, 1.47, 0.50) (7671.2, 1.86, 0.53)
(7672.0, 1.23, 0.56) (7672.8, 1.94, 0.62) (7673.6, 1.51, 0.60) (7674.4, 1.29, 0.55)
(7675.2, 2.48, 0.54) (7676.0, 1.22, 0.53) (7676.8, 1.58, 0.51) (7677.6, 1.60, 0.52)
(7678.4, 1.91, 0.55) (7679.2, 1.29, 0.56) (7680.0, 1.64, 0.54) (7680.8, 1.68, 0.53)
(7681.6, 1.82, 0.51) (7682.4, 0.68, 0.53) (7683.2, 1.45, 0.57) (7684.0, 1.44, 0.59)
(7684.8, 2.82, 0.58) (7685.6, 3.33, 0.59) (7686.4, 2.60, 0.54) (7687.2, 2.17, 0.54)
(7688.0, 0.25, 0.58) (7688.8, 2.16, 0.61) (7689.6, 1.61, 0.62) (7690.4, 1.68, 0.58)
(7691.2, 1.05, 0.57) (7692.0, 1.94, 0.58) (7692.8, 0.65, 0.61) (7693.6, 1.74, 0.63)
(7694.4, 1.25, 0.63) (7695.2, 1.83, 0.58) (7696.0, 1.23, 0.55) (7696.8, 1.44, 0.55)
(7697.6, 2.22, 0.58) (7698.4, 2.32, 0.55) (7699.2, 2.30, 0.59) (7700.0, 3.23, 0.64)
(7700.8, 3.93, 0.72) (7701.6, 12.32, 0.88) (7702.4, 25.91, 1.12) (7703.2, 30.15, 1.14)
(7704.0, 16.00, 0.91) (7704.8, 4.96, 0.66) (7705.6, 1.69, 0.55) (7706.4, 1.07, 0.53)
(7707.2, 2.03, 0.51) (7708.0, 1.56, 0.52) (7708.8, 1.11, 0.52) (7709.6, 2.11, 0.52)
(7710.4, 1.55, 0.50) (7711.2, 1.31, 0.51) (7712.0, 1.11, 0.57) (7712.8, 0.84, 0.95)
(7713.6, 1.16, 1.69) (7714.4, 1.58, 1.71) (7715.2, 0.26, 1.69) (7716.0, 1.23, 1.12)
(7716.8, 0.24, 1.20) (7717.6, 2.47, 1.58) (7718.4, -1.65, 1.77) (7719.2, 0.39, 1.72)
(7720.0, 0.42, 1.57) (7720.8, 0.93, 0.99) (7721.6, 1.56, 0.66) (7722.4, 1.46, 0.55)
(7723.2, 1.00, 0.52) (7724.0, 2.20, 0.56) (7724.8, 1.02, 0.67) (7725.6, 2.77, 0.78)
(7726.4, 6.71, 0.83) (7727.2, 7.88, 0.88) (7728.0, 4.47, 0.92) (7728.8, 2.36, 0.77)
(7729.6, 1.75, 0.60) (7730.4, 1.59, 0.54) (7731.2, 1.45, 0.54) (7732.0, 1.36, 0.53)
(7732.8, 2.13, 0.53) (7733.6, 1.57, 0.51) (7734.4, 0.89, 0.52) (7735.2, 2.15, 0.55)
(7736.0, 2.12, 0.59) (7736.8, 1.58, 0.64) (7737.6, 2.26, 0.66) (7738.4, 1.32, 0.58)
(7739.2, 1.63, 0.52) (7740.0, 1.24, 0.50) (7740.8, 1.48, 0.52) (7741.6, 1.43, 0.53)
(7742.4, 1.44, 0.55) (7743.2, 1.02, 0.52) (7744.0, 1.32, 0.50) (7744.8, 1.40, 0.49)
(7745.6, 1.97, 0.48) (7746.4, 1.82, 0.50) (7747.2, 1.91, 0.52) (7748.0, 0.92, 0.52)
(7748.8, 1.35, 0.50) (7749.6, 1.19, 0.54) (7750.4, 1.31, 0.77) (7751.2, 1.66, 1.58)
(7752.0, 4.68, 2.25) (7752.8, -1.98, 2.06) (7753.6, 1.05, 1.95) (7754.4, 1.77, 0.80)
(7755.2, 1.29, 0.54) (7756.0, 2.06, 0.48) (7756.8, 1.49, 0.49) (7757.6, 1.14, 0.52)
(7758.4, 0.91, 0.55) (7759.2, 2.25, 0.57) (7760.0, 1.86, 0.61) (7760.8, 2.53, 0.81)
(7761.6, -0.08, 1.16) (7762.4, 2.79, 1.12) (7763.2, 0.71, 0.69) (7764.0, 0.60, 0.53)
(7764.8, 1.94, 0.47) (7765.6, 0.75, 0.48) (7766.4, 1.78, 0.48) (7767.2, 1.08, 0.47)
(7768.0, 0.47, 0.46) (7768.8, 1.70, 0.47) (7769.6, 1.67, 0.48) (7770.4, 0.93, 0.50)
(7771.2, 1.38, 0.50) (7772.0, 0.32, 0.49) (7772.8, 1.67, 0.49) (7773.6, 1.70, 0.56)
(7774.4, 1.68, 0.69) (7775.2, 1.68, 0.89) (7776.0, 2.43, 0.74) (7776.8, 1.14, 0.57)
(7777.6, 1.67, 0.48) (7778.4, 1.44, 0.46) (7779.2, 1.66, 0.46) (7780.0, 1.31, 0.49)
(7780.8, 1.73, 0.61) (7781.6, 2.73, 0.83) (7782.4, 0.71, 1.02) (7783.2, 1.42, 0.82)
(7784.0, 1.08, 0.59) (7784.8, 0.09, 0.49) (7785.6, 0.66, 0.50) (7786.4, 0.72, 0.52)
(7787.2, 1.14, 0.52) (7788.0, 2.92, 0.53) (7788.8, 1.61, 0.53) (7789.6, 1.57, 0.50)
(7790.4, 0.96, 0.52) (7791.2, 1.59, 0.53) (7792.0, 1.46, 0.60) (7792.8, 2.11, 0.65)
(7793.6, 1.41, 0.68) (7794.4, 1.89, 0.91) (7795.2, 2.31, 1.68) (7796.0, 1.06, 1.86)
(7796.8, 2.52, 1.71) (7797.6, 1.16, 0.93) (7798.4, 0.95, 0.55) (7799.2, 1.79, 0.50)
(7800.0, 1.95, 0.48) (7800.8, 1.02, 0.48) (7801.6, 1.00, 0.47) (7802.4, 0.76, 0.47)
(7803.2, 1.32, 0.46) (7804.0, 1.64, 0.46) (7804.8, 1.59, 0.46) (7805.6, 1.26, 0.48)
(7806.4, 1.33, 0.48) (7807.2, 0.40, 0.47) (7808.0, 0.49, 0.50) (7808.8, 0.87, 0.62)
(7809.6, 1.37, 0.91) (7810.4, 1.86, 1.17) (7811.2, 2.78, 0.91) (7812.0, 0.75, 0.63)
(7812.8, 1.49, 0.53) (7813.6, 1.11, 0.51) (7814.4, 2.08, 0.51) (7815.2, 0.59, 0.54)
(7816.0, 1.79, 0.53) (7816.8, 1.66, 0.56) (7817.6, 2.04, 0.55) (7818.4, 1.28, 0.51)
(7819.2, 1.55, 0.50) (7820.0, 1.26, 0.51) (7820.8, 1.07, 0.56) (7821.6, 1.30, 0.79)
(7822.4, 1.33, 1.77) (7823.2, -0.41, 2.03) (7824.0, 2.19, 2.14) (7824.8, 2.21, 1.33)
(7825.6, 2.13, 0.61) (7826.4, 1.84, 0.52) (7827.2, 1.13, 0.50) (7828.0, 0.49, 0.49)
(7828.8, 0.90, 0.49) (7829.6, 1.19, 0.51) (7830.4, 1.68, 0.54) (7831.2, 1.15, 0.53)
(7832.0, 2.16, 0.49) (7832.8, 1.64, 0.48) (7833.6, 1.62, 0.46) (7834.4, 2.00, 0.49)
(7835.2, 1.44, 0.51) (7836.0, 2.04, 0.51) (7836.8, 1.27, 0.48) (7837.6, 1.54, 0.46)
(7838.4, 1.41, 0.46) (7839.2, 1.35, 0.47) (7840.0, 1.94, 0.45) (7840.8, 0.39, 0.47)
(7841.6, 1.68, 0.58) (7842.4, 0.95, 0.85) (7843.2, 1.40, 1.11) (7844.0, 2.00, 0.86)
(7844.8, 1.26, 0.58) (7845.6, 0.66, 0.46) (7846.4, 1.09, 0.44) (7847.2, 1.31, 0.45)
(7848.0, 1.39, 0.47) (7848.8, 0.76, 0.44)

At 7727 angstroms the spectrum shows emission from [N II] 6583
